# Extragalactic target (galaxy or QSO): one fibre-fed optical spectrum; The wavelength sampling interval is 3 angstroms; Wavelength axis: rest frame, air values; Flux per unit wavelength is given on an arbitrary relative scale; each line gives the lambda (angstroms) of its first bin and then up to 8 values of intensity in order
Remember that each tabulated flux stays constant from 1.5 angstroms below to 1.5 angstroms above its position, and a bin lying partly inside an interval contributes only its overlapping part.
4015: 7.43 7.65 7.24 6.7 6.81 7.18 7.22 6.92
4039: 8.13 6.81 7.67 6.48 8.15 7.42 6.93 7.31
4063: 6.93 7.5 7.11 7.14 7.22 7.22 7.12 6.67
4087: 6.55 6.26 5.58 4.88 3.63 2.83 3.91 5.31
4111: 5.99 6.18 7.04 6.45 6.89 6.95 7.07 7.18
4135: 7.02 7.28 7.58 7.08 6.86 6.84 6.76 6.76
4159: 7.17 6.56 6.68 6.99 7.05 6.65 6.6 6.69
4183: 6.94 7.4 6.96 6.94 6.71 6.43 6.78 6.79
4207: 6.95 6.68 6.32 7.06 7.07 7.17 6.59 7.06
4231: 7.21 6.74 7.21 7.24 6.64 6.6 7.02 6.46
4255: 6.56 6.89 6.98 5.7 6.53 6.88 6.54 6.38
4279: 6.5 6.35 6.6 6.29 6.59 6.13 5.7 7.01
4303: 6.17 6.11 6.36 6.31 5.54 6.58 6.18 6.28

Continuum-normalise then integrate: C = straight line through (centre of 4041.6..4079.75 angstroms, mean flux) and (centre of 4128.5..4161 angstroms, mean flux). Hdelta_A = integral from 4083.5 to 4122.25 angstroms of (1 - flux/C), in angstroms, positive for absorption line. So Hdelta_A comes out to 9.01 angstroms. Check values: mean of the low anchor 7.23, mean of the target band 5.48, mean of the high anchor 7.05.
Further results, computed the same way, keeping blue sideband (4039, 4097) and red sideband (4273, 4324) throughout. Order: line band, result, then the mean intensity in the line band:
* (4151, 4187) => -1.0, 6.85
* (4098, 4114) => 5.4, 4.53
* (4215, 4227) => -0.8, 6.97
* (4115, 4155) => -1.4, 6.99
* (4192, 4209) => -0.4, 6.75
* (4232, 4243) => -0.9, 7.01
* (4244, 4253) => -0.4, 6.7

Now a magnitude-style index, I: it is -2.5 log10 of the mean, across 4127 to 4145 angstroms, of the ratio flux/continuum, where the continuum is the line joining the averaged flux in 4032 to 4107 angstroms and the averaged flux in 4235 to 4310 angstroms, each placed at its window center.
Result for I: -0.11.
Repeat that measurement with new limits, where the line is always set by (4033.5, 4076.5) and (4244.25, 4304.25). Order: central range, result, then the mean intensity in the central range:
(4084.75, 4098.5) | 0.243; 5.7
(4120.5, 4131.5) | 0.011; 6.94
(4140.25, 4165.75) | 0.002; 6.91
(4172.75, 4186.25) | 0.003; 6.81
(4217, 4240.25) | -0.059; 7.03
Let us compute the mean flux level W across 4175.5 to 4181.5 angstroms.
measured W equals 6.64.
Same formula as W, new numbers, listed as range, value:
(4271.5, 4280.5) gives 6.47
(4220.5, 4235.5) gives 6.95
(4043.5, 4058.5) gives 7.33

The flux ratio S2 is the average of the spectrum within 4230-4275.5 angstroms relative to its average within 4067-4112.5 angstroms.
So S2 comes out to 1.2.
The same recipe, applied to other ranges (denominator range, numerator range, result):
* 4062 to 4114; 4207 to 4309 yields 1.11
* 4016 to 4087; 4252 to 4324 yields 0.89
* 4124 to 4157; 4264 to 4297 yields 0.91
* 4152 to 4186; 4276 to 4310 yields 0.93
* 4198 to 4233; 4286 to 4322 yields 0.91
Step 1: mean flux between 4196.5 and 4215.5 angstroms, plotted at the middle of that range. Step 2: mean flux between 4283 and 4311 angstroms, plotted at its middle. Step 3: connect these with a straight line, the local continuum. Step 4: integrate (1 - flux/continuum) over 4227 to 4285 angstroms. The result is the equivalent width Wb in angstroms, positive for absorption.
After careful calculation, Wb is -1.9 angstroms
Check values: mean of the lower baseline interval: 6.68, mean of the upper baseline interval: 6.33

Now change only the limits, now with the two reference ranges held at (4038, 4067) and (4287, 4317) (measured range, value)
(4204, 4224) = -0.76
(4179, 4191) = -0.48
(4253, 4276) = -0.64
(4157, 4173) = -0.13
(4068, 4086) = 0.36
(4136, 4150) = -0.47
